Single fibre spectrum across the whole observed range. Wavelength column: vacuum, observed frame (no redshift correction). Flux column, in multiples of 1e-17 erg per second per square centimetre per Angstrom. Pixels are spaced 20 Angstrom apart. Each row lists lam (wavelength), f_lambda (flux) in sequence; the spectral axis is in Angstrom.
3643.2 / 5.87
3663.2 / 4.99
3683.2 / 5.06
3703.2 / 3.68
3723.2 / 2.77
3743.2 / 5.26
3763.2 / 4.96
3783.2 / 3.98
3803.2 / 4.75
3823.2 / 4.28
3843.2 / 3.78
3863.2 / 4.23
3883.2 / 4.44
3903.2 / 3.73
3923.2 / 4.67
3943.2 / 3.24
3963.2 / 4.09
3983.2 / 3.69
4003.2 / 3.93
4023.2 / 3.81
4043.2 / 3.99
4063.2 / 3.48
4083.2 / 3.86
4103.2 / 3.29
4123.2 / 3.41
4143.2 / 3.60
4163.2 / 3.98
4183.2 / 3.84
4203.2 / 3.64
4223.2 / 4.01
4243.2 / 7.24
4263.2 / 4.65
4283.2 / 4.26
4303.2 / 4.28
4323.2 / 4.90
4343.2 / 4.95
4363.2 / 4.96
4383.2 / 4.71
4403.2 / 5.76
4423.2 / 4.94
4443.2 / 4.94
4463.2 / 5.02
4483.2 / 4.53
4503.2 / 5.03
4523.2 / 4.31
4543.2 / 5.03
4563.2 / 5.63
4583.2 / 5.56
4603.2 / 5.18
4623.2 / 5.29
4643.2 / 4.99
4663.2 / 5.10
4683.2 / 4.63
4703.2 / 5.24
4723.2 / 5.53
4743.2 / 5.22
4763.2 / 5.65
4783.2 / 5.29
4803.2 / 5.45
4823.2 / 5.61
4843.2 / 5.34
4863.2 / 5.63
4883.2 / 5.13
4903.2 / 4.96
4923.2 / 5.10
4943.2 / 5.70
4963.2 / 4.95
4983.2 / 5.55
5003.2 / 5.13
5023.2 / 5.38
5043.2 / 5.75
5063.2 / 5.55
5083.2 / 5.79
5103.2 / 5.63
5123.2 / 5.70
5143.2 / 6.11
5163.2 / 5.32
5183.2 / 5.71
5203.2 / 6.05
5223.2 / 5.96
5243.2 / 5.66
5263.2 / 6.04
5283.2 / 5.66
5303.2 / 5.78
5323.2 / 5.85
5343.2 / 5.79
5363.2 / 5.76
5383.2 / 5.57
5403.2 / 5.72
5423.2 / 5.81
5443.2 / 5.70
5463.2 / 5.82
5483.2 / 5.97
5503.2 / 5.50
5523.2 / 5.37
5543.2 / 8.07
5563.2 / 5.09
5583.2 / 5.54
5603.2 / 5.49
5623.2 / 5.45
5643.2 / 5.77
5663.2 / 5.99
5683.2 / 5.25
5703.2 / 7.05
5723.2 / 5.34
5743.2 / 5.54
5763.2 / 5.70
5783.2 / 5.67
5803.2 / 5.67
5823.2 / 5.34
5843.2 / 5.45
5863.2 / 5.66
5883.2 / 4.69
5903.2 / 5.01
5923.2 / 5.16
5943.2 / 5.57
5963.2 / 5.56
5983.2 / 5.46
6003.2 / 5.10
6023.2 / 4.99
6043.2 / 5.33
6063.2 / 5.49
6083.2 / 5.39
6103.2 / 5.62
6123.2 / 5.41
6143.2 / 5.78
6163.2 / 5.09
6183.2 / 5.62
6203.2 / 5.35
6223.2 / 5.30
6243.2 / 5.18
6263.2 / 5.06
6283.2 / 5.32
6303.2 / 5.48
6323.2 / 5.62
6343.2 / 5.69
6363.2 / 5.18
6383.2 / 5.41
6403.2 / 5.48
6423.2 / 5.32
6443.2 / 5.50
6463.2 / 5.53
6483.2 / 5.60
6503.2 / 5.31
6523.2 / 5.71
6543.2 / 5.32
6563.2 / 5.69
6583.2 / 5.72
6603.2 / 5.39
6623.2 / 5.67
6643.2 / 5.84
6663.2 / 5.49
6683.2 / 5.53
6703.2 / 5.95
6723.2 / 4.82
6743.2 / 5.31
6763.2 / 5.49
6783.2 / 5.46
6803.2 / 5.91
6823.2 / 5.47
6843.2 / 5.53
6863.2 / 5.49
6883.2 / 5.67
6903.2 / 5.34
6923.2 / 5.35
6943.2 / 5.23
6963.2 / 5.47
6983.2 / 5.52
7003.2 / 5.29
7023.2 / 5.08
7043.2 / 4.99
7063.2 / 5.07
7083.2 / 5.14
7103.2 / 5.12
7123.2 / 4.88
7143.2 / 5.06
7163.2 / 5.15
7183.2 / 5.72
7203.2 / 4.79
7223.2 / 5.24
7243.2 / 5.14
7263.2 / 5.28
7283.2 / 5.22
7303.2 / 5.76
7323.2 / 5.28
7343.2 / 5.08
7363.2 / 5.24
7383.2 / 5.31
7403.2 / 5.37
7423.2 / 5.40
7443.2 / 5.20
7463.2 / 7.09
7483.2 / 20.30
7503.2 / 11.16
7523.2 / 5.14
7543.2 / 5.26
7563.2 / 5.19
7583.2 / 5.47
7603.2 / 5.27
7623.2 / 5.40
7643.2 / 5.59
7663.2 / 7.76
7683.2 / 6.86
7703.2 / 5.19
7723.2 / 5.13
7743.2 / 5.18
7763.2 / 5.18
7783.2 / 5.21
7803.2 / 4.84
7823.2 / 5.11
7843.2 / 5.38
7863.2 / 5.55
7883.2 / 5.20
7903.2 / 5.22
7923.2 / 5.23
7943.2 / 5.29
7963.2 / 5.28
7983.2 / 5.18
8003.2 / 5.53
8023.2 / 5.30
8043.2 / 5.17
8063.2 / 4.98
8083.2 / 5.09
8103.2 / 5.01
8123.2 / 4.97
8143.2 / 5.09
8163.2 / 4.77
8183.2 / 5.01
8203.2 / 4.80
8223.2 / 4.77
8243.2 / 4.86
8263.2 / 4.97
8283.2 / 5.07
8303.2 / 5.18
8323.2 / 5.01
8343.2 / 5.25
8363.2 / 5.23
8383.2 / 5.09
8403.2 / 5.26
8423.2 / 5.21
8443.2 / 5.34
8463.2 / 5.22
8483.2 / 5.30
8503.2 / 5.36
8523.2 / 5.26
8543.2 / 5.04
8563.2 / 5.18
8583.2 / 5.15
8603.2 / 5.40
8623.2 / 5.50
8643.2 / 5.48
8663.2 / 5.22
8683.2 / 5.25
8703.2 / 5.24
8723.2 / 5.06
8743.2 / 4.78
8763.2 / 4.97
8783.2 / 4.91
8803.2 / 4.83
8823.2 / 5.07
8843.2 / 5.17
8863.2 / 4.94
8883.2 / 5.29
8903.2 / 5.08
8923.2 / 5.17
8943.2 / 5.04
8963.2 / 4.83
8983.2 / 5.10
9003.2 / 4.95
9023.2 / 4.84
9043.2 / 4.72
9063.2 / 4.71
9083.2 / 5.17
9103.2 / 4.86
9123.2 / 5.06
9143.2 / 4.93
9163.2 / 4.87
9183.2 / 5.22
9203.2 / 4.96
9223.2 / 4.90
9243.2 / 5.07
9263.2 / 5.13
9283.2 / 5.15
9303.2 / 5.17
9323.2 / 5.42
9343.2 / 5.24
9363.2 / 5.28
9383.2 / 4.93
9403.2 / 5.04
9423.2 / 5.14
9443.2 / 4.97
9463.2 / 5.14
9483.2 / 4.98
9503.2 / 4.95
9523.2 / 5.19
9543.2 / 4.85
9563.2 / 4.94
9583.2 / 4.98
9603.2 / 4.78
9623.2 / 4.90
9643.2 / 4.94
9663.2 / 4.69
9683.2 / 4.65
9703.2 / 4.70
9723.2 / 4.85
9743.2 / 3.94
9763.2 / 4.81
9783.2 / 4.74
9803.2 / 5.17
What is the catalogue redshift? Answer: 0.140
